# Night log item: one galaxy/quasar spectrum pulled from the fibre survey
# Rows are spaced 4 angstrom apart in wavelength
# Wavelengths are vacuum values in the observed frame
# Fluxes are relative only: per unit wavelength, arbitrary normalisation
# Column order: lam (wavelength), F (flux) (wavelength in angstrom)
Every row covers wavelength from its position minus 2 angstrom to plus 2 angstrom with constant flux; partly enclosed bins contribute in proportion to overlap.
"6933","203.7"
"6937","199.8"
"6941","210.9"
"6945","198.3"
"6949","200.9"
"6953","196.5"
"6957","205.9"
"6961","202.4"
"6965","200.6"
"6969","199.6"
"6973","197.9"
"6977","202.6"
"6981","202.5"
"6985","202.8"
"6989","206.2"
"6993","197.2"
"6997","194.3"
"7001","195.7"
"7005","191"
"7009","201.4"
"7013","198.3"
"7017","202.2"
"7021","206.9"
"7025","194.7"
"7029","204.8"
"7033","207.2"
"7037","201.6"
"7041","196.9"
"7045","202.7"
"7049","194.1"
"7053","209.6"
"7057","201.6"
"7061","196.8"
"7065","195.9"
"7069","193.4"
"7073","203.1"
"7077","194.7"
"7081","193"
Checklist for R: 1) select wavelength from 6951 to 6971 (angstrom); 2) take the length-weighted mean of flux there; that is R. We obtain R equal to 201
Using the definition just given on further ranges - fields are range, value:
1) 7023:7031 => 200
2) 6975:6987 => 203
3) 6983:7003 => 199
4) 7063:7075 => 197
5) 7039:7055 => 201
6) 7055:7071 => 197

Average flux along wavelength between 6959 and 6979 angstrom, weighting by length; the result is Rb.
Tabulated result 201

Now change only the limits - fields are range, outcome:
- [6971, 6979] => 200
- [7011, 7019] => 200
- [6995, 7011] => 196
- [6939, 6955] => 202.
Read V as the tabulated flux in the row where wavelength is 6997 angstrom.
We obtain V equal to 194.3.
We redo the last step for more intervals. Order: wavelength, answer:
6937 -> 199.8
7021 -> 206.9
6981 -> 202.5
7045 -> 202.7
